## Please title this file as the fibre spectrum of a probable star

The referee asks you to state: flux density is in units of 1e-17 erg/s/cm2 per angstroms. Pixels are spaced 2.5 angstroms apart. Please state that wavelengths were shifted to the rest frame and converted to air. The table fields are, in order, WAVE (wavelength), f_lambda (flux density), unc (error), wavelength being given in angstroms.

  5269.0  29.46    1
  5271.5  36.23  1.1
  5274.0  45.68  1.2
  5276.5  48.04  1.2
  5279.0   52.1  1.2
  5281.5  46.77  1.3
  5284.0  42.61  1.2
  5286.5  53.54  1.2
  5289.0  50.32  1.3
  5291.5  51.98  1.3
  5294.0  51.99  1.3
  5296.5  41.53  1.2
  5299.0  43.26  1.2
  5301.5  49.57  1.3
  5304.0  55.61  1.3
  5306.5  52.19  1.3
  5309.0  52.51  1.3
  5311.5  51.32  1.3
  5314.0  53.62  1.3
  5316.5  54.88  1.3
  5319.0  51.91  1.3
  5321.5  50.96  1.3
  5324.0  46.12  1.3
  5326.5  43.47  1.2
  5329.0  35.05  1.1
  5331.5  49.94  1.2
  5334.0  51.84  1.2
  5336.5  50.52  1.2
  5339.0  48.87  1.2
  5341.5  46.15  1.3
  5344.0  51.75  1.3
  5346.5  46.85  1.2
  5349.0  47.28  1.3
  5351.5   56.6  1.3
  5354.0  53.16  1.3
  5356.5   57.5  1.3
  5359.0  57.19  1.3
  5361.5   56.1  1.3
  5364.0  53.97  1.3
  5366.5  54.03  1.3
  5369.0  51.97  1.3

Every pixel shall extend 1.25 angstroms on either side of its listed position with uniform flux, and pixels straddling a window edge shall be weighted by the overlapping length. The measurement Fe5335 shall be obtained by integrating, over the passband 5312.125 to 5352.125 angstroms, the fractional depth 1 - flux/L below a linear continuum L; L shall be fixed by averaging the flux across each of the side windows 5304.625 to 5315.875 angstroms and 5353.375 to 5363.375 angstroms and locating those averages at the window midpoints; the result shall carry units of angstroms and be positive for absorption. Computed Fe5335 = 3.8 angstroms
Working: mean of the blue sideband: 52.7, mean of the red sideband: 56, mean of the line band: 49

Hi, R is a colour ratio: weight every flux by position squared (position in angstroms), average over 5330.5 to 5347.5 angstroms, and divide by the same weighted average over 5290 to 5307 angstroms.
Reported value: 1.0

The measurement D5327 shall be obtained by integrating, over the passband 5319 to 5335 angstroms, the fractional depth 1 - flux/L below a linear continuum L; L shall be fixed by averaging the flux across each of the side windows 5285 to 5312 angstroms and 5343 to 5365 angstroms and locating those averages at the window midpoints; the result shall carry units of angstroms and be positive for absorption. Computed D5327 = 1.6 angstroms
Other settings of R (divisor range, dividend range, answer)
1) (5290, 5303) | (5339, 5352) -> 1.05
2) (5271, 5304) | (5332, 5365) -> 1.12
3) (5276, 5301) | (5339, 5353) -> 1.05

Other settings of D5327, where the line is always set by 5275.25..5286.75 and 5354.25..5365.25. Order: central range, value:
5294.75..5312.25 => 0.34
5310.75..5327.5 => 0.48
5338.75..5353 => 1.27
